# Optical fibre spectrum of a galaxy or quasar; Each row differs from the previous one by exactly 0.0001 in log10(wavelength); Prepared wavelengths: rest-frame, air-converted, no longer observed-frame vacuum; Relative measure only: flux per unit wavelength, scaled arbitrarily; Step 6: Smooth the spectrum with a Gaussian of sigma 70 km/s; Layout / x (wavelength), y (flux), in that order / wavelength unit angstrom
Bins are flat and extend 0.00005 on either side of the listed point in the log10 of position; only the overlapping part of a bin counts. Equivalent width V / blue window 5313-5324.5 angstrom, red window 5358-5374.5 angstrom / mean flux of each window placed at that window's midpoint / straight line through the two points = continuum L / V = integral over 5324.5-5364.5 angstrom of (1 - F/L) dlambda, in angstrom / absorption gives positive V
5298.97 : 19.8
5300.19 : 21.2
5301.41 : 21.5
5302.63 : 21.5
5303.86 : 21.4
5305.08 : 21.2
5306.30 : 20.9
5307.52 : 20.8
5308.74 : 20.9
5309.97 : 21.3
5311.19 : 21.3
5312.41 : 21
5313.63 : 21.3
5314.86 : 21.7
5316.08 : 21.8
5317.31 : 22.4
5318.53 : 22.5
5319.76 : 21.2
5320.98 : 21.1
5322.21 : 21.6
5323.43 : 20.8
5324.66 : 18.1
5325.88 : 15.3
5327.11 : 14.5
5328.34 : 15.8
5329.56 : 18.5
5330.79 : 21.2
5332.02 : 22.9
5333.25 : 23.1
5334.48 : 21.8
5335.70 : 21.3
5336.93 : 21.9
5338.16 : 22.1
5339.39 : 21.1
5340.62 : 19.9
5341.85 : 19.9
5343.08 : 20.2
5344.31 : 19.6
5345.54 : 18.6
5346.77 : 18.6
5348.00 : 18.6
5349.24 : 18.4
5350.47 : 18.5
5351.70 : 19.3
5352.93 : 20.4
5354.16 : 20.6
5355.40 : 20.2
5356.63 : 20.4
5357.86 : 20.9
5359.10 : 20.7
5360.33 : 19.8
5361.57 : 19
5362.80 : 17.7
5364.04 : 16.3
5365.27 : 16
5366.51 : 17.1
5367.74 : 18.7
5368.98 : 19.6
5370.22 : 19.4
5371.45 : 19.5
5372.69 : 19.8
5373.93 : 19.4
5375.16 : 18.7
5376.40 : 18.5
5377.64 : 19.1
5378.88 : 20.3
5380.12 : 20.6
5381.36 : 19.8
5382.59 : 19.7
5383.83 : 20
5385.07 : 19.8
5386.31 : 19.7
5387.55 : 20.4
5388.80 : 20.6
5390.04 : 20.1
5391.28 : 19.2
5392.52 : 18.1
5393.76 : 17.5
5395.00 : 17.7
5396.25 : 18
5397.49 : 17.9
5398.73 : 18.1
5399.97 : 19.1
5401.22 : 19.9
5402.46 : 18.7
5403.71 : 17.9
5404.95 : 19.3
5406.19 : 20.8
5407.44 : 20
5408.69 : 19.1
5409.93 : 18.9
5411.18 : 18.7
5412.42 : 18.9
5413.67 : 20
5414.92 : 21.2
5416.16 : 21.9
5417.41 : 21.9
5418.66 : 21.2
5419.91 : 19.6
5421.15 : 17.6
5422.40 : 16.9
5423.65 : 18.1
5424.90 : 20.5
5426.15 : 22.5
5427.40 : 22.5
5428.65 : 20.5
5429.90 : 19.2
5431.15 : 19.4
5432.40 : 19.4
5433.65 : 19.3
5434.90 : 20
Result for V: 0.8 angstrom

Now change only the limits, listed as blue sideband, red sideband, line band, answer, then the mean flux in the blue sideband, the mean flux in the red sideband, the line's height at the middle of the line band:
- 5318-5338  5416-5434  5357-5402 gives 2.20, 20.1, 20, 20.1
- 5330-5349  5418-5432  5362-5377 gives 1.44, 20.6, 19.8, 20.4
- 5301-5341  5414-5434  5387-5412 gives 1.56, 20.7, 20.1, 20.3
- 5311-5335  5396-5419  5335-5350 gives 0.13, 20.4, 19.6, 20.2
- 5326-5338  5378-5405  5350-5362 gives -0.21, 20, 19.2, 19.7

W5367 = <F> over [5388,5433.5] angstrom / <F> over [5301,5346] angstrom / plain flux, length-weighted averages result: 0.9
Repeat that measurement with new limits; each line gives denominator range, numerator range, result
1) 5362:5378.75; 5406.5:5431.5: 1.08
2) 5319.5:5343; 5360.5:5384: 0.94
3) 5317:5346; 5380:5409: 0.95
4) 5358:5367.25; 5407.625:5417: 1.09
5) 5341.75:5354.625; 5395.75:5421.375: 1.01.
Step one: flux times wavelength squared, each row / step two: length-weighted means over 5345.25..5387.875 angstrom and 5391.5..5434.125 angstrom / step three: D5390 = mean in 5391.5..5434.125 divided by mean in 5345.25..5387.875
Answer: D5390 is 1.0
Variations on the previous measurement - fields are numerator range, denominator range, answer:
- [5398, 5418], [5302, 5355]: 0.99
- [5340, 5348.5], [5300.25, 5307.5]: 0.93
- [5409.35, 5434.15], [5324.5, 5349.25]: 1.05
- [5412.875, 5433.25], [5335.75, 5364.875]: 1.05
